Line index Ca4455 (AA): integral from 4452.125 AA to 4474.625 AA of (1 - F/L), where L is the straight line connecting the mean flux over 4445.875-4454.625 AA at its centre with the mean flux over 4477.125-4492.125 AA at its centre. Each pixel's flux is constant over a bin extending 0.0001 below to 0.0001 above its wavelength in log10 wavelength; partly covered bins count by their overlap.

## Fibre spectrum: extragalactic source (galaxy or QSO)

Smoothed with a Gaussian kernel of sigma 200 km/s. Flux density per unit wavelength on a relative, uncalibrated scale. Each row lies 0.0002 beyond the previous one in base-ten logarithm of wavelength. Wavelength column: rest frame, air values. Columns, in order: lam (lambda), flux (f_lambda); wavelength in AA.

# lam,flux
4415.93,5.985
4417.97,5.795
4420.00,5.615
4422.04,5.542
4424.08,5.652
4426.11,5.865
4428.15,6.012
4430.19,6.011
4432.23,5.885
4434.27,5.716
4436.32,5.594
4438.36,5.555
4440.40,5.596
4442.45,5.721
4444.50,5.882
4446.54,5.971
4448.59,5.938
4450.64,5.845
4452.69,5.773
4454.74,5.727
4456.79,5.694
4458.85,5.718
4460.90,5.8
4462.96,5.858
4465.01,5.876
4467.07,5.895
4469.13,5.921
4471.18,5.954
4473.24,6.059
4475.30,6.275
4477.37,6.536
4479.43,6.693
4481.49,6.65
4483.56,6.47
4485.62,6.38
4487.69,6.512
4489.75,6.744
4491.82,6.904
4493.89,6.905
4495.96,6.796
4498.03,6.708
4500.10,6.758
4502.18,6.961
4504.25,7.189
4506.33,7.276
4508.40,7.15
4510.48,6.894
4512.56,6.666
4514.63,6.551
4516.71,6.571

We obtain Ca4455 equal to 1.07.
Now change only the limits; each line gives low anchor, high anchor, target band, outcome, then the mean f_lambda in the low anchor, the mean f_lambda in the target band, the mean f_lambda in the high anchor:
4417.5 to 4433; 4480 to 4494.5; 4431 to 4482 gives 2.52 AA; 5.8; 5.92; 6.65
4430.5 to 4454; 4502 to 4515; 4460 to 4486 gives 0.65 AA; 5.78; 6.18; 6.98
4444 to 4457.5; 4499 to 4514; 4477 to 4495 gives -0.26 AA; 5.84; 6.65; 6.97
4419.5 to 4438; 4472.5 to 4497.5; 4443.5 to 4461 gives 0.82 AA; 5.76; 5.82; 6.59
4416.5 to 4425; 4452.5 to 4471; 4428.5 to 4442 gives -0.05 AA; 5.66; 5.74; 5.82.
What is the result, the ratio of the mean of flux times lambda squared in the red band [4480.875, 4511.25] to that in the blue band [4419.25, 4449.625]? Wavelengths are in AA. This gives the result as 1.2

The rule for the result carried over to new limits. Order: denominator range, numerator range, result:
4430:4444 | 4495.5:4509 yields 1.26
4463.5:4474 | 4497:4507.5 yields 1.19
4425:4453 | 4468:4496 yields 1.14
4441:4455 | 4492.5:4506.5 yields 1.21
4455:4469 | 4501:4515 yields 1.23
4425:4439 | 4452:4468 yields 1.01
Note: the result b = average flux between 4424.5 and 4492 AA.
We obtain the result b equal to 6.02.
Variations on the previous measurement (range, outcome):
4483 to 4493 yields 6.62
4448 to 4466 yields 5.8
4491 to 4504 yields 6.86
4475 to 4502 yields 6.66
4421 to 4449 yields 5.78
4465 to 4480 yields 6.15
